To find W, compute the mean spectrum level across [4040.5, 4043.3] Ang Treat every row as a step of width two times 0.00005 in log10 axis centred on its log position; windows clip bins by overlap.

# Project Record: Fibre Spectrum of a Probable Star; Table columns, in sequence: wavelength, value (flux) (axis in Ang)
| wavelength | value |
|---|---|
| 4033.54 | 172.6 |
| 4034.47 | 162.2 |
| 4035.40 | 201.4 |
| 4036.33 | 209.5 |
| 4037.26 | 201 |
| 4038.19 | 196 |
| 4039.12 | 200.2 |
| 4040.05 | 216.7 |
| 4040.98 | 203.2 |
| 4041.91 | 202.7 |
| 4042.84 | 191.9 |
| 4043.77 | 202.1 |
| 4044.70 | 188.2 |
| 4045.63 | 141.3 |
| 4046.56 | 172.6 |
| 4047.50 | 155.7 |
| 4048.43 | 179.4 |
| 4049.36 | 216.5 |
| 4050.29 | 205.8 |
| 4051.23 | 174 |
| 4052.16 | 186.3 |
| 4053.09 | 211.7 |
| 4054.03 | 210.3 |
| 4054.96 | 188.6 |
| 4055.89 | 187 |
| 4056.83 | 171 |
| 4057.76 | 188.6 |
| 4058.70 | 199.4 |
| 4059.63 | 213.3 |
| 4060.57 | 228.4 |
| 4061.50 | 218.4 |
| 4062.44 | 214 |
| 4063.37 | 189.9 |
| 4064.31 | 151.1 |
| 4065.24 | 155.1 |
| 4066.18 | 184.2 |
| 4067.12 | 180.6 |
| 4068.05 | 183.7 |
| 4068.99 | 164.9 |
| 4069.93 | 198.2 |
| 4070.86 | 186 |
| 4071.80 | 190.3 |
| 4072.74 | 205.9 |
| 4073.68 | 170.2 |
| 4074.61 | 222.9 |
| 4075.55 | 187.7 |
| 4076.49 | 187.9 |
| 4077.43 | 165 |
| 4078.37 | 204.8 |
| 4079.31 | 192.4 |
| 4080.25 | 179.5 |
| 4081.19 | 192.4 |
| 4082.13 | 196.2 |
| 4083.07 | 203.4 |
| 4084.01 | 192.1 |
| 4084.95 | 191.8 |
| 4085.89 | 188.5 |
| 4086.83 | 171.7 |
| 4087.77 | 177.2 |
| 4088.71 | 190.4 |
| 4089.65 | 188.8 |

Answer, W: 199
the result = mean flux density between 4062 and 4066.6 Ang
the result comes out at 179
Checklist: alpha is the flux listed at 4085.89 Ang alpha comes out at 188.5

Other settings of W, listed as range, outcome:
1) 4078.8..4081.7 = 188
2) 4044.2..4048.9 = 168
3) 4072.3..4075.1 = 200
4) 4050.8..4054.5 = 196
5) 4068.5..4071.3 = 183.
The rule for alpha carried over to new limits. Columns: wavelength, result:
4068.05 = 183.7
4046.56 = 172.6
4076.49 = 187.9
